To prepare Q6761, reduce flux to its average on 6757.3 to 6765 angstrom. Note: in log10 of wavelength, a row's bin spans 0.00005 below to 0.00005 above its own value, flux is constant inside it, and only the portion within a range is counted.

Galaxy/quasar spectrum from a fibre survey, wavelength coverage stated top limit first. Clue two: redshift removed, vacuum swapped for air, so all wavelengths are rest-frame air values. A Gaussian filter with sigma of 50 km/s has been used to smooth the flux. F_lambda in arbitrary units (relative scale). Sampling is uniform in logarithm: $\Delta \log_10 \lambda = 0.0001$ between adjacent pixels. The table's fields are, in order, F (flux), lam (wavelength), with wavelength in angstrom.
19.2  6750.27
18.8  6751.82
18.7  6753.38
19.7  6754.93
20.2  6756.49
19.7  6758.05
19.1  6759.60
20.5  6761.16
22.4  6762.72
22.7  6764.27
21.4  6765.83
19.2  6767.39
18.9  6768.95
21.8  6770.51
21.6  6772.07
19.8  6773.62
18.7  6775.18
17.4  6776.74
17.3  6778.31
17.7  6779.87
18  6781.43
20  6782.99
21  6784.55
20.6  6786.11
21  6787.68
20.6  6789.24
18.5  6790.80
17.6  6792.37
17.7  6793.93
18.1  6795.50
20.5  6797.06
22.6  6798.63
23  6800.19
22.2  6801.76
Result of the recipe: 20.9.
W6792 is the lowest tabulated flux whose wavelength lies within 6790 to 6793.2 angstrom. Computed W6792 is 17.6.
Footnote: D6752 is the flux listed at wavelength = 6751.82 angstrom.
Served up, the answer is 18.8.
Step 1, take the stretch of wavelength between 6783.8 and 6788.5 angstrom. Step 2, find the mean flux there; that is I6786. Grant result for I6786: 20.9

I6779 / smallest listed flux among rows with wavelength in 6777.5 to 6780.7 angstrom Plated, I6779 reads 17.3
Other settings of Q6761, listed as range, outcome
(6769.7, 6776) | 20.5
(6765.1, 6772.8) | 20.6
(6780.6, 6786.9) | 19.9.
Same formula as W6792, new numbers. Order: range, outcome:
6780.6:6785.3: 18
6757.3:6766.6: 19.1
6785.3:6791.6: 18.5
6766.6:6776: 18.7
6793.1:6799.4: 17.7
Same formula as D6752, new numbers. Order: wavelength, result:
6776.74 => 17.4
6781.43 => 18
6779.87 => 17.7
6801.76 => 22.2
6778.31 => 17.3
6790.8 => 18.5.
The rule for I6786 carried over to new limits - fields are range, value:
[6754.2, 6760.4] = 19.7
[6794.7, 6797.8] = 19.3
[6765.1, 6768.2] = 20.2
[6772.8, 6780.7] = 18.2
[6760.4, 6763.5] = 21.5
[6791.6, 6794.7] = 17.7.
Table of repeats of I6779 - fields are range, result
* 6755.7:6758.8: 19.7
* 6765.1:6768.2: 19.2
